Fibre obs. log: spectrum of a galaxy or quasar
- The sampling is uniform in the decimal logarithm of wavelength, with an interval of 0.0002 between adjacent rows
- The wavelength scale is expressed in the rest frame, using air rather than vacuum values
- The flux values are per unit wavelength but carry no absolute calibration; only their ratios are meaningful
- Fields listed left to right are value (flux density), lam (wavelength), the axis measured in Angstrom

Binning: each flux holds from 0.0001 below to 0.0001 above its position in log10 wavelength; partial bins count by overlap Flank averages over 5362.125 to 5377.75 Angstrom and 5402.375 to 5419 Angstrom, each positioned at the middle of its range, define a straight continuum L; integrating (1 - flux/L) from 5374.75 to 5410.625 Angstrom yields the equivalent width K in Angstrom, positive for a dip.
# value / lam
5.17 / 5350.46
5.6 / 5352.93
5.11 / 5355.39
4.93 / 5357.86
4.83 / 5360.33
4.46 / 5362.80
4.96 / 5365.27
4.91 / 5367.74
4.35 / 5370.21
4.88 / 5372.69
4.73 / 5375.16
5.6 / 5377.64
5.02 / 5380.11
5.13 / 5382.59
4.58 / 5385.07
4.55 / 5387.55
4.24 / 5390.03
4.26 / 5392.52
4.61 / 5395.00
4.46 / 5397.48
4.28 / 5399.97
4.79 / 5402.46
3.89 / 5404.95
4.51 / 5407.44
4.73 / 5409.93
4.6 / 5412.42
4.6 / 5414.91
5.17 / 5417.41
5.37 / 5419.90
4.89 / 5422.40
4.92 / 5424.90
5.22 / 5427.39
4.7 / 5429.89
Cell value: 0.60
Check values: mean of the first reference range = 4.8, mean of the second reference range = 4.62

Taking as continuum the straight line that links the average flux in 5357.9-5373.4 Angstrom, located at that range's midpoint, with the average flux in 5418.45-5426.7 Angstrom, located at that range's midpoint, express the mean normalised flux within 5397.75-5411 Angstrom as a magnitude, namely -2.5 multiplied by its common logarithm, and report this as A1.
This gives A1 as 0.12 mag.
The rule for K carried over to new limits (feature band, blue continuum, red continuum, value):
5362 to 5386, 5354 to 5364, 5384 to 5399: -1.1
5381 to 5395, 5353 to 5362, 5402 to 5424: 0.8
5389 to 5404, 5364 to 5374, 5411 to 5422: 1.3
